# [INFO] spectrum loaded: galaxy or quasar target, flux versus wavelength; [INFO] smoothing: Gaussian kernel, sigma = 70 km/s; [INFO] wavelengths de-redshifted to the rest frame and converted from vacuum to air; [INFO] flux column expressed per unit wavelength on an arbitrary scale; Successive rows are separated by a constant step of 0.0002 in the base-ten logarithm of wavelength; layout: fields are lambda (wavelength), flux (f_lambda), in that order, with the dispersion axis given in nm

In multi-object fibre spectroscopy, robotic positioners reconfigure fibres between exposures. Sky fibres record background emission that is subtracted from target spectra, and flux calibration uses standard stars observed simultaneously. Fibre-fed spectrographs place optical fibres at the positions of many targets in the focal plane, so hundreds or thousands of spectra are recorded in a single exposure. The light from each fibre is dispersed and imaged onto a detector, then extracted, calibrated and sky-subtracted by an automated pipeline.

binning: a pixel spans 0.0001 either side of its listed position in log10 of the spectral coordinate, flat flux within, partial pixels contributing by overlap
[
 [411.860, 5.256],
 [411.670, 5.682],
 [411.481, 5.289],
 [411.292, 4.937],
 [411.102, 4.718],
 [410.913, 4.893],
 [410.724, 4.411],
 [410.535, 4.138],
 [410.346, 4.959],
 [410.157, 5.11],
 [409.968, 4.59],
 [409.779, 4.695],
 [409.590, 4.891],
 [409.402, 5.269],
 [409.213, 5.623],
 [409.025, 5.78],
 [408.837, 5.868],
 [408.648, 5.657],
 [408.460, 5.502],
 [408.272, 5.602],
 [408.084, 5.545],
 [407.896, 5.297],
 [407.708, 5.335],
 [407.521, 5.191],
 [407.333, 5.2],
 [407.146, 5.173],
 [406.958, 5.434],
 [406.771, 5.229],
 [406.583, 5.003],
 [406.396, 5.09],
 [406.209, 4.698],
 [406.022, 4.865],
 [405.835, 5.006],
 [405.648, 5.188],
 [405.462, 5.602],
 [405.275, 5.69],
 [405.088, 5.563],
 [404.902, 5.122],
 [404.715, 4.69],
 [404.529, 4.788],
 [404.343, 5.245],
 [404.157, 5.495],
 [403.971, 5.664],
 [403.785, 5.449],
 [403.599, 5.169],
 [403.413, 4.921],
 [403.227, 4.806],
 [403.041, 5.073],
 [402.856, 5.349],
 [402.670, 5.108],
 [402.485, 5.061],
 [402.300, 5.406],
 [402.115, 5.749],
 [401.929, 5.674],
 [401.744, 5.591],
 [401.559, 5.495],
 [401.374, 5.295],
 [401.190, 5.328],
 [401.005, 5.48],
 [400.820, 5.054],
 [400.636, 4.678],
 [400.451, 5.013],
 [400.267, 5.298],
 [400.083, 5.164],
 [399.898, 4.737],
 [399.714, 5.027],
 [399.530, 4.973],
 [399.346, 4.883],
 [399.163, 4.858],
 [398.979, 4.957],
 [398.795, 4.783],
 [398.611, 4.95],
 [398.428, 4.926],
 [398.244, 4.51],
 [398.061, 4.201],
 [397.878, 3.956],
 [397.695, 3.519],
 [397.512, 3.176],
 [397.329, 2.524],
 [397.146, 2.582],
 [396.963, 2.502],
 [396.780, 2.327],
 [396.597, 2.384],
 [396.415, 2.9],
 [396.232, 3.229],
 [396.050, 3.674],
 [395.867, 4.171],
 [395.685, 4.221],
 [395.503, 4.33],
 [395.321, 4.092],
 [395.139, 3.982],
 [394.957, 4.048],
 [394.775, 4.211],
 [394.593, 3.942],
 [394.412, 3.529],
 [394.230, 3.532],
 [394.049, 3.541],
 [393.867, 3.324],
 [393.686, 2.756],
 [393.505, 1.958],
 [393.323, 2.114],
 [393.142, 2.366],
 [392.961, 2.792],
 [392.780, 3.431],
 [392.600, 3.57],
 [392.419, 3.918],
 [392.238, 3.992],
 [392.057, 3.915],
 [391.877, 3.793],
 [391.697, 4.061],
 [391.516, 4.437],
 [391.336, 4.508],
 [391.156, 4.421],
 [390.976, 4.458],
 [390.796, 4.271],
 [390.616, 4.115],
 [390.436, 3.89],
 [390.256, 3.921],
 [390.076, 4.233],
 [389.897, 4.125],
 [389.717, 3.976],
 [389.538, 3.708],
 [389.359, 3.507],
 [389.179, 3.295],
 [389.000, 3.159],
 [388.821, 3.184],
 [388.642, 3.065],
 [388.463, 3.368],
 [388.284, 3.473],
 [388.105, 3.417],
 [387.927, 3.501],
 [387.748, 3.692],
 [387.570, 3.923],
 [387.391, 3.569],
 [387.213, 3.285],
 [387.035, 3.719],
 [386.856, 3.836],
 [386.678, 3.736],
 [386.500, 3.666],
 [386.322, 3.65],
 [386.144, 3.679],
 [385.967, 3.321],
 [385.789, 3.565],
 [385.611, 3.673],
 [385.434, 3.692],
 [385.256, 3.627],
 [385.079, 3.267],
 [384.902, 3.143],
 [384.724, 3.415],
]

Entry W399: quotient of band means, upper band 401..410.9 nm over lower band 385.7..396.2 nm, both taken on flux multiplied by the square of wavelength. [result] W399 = 1.53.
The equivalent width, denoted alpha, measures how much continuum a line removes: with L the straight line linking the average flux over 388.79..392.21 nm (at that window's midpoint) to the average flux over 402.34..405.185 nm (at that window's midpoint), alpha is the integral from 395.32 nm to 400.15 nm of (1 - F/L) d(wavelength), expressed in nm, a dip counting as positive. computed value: 0.69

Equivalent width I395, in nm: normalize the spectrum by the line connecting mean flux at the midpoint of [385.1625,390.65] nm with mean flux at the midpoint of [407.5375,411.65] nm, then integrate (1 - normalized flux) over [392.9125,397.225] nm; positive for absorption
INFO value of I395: 0.89 nm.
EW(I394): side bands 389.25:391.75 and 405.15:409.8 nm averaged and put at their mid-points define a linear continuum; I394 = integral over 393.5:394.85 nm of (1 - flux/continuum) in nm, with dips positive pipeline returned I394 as 0.29 nm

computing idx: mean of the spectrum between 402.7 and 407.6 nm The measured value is 5.18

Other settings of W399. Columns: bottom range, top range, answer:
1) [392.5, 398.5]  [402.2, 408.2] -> 1.61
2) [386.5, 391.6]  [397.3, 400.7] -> 1.27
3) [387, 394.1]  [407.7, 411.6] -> 1.58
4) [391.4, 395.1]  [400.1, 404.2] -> 1.59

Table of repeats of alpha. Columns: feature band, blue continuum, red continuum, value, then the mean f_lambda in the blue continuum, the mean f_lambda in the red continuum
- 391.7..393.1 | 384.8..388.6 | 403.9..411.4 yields 0.132 nm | 3.55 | 5.17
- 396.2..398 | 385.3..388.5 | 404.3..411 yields 0.598 nm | 3.6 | 5.16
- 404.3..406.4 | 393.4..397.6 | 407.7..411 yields -0.221 nm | 3.34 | 5.17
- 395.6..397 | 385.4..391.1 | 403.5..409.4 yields 0.382 nm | 3.68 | 5.31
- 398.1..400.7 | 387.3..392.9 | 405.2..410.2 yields -0.185 nm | 3.8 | 5.26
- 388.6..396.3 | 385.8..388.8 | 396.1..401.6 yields 0.339 nm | 3.55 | 4.28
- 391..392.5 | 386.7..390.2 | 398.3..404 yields -0.059 nm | 3.59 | 5.15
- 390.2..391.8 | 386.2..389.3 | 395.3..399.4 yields -0.280 nm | 3.5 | 3.8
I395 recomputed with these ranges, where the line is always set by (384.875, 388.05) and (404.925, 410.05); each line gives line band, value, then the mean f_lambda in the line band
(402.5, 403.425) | -0.03 nm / 5.06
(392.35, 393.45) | 0.30 nm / 2.98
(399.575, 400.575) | -0.07 nm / 5.03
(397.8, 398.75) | 0.00 nm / 4.53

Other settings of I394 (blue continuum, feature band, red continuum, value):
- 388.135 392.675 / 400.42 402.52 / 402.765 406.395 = -0.19 nm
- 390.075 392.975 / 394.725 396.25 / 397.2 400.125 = 0.07 nm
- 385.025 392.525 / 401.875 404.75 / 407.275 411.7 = -0.30 nm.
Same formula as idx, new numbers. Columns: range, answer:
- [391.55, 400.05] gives 3.74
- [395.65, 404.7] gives 4.61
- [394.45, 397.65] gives 3.43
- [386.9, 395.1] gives 3.63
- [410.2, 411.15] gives 4.65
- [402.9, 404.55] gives 5.2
